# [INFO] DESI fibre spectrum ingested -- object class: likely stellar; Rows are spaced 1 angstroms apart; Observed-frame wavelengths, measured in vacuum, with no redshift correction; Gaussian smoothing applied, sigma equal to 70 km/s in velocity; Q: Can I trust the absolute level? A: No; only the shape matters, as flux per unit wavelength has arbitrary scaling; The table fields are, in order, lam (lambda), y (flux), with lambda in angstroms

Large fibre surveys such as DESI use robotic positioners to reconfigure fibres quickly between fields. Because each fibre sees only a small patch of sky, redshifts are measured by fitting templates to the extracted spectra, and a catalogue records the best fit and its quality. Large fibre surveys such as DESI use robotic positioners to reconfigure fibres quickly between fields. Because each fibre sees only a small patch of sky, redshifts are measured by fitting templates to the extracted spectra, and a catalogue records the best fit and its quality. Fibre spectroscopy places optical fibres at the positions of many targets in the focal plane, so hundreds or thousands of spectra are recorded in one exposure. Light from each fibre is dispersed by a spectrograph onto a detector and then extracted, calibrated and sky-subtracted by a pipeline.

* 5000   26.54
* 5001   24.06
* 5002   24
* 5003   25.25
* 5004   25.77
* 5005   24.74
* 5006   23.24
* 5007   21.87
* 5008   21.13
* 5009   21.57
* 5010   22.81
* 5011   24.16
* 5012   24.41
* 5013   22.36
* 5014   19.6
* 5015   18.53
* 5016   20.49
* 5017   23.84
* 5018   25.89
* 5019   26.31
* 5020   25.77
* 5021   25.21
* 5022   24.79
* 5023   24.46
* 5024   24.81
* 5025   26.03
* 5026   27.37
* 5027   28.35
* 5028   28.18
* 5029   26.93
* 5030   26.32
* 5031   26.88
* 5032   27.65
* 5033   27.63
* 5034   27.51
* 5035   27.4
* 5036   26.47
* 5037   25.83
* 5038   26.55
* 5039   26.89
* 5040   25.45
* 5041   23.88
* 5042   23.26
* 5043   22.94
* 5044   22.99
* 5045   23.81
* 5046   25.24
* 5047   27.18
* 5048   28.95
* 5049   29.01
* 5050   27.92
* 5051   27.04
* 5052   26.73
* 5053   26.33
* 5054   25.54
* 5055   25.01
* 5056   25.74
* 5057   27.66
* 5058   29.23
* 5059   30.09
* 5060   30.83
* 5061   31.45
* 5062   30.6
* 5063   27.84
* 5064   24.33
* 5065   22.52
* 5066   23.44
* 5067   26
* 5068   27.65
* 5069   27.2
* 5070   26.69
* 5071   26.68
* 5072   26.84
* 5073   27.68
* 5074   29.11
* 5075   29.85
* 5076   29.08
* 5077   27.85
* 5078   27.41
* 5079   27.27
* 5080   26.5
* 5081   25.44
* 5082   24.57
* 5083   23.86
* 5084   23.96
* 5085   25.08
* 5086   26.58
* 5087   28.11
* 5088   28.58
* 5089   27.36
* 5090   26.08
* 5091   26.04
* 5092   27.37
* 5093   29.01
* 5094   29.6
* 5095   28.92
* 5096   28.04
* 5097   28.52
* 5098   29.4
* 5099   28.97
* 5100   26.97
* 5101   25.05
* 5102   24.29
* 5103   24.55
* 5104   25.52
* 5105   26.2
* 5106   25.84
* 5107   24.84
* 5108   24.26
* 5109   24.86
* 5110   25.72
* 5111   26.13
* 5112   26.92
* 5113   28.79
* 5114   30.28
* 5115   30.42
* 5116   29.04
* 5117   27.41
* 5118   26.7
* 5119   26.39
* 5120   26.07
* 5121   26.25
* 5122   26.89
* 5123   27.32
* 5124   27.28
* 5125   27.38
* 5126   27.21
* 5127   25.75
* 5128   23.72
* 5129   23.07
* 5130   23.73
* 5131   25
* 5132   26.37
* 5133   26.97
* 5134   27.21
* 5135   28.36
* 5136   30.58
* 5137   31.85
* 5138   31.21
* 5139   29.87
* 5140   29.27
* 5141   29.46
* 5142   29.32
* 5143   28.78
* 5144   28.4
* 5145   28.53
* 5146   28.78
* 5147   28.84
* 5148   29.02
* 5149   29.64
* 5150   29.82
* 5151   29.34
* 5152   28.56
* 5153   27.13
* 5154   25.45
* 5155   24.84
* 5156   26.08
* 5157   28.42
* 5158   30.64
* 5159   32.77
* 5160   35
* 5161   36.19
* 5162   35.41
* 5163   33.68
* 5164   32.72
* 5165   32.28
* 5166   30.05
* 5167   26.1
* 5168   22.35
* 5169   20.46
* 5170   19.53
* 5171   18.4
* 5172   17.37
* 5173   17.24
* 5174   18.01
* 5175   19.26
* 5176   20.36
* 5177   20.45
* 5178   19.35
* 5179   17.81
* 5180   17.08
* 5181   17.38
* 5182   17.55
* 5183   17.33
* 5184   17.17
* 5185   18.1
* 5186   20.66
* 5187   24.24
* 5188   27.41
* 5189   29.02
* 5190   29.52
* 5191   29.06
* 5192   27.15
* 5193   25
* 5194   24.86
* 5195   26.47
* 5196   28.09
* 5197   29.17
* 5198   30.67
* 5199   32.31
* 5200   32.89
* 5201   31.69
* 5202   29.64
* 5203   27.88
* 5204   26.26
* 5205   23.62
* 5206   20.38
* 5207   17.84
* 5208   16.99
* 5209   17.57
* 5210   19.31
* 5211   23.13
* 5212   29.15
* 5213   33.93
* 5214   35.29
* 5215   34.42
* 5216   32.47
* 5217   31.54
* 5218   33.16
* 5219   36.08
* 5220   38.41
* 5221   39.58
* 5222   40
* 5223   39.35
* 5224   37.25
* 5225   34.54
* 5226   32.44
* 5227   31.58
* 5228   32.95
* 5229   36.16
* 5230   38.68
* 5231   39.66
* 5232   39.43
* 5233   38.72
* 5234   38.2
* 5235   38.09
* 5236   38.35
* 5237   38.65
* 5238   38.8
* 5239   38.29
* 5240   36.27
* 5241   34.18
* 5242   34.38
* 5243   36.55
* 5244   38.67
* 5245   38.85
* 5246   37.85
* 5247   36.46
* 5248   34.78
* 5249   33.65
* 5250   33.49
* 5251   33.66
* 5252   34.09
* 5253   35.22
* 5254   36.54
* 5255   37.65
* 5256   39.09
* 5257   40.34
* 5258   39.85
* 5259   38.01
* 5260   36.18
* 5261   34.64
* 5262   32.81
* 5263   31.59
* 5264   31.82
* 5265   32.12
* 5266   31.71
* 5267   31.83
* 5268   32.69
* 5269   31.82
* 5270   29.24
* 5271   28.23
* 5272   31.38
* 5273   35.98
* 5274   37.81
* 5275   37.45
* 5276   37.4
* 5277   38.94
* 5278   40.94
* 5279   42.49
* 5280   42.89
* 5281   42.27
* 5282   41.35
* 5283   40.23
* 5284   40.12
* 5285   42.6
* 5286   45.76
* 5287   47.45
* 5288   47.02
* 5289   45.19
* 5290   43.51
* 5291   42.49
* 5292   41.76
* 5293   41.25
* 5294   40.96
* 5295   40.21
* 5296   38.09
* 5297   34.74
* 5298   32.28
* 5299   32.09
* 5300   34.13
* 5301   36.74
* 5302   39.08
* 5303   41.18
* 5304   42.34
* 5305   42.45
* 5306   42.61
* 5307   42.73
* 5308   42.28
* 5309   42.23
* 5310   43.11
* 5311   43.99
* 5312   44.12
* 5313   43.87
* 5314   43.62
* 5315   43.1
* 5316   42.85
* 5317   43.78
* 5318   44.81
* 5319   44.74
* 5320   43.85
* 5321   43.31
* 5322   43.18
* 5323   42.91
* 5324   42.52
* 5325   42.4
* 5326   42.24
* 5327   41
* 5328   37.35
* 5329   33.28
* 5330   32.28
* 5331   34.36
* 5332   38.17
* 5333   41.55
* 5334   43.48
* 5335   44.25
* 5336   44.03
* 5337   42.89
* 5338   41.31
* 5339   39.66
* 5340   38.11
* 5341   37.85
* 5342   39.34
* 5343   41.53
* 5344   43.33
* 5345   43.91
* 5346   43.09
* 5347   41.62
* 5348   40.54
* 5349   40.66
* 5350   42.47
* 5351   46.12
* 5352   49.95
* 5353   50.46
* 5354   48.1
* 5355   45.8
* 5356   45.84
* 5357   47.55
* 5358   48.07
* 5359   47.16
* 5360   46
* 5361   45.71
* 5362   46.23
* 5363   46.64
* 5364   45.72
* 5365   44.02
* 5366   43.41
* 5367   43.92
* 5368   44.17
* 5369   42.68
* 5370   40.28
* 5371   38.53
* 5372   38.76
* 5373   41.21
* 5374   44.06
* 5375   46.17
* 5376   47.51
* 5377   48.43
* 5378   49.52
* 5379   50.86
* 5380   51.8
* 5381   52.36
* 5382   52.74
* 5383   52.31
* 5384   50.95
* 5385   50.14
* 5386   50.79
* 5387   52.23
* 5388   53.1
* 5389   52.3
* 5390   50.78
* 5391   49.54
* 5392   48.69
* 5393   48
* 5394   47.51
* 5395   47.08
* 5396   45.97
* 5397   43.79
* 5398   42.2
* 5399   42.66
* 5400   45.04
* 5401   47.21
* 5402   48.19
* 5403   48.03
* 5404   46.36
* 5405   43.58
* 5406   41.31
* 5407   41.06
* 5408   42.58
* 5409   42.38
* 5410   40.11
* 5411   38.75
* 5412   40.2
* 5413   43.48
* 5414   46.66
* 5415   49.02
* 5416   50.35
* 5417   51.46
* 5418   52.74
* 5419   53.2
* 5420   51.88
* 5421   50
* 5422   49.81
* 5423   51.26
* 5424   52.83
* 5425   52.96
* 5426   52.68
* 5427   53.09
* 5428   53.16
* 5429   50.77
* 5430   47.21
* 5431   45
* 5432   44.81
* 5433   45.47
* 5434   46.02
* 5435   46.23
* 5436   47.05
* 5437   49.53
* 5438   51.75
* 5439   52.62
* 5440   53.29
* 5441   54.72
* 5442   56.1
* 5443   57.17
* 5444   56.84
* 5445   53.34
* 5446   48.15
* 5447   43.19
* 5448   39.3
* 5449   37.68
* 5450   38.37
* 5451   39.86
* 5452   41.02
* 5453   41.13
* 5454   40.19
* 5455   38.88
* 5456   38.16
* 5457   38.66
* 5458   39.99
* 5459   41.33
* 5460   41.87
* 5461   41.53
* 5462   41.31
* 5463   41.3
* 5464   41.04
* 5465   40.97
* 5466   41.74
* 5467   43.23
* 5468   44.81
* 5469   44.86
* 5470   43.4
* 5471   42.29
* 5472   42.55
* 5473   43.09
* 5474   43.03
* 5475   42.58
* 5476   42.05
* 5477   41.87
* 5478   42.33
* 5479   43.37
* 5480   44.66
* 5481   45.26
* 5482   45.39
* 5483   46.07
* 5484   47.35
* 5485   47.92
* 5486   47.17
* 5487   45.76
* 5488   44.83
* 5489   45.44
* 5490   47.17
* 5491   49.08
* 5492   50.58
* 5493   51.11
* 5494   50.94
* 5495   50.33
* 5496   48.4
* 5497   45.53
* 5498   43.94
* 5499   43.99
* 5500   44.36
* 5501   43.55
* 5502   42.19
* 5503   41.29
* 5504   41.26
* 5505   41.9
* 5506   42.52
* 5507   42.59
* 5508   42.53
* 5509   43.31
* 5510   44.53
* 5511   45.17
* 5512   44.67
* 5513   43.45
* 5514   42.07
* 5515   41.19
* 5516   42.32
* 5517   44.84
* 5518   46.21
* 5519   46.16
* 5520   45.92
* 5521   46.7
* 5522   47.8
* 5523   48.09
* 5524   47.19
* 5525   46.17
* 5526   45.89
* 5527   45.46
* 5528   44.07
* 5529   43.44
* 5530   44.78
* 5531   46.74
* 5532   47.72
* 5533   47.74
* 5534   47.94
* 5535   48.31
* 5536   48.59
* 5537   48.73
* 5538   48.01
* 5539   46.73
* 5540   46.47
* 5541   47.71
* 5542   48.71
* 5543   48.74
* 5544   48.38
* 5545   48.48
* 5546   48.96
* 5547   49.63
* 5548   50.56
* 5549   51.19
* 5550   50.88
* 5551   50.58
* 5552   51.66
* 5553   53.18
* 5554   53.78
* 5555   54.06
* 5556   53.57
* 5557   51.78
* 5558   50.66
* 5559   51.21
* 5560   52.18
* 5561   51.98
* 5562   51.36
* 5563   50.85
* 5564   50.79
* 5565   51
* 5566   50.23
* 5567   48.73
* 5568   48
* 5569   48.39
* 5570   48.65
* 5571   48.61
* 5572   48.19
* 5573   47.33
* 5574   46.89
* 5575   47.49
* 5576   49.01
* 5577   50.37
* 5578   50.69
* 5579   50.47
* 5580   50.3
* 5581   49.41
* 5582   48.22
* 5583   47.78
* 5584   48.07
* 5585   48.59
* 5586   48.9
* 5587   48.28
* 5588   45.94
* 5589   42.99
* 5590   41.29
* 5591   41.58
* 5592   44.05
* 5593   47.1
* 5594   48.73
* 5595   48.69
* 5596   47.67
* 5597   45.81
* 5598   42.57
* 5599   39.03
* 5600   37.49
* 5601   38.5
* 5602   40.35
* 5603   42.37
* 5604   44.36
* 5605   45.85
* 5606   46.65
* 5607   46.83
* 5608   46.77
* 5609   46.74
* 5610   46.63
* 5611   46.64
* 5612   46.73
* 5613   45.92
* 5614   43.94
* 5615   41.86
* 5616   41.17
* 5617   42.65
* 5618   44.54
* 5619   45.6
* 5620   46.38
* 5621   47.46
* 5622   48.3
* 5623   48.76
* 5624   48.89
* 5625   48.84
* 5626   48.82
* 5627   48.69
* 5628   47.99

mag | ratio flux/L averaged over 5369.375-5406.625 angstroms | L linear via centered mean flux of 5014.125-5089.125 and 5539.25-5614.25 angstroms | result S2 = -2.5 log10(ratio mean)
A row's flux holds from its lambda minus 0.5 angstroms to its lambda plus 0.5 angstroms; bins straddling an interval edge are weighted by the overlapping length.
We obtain -0.177 mag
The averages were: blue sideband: 26.4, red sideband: 47.9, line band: 47.3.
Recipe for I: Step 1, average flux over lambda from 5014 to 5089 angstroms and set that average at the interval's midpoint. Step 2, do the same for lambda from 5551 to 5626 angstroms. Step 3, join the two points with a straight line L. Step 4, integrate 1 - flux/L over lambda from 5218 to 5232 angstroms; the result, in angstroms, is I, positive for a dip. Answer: -1.5 angstroms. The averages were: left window 26.4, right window 47.4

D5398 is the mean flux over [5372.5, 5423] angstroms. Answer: 47.6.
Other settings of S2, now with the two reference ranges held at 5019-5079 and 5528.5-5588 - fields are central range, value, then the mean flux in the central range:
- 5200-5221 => 0.196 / 28.3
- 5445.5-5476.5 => 0.087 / 41.5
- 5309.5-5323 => -0.135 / 43.7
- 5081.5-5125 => 0.089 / 26.8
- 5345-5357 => -0.125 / 45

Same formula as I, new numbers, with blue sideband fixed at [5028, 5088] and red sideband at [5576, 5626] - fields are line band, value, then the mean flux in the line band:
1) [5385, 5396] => -3.25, 49.8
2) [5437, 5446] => -3.03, 53.9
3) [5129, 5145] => 0.68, 28.3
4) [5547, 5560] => -2.24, 51.8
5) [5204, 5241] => -0.45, 33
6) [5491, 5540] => -3.11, 45.6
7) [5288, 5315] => -4.20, 40.8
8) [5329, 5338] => -0.83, 39.8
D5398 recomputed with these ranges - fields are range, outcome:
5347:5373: 44.6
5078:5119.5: 26.8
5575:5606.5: 45.9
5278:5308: 40.9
